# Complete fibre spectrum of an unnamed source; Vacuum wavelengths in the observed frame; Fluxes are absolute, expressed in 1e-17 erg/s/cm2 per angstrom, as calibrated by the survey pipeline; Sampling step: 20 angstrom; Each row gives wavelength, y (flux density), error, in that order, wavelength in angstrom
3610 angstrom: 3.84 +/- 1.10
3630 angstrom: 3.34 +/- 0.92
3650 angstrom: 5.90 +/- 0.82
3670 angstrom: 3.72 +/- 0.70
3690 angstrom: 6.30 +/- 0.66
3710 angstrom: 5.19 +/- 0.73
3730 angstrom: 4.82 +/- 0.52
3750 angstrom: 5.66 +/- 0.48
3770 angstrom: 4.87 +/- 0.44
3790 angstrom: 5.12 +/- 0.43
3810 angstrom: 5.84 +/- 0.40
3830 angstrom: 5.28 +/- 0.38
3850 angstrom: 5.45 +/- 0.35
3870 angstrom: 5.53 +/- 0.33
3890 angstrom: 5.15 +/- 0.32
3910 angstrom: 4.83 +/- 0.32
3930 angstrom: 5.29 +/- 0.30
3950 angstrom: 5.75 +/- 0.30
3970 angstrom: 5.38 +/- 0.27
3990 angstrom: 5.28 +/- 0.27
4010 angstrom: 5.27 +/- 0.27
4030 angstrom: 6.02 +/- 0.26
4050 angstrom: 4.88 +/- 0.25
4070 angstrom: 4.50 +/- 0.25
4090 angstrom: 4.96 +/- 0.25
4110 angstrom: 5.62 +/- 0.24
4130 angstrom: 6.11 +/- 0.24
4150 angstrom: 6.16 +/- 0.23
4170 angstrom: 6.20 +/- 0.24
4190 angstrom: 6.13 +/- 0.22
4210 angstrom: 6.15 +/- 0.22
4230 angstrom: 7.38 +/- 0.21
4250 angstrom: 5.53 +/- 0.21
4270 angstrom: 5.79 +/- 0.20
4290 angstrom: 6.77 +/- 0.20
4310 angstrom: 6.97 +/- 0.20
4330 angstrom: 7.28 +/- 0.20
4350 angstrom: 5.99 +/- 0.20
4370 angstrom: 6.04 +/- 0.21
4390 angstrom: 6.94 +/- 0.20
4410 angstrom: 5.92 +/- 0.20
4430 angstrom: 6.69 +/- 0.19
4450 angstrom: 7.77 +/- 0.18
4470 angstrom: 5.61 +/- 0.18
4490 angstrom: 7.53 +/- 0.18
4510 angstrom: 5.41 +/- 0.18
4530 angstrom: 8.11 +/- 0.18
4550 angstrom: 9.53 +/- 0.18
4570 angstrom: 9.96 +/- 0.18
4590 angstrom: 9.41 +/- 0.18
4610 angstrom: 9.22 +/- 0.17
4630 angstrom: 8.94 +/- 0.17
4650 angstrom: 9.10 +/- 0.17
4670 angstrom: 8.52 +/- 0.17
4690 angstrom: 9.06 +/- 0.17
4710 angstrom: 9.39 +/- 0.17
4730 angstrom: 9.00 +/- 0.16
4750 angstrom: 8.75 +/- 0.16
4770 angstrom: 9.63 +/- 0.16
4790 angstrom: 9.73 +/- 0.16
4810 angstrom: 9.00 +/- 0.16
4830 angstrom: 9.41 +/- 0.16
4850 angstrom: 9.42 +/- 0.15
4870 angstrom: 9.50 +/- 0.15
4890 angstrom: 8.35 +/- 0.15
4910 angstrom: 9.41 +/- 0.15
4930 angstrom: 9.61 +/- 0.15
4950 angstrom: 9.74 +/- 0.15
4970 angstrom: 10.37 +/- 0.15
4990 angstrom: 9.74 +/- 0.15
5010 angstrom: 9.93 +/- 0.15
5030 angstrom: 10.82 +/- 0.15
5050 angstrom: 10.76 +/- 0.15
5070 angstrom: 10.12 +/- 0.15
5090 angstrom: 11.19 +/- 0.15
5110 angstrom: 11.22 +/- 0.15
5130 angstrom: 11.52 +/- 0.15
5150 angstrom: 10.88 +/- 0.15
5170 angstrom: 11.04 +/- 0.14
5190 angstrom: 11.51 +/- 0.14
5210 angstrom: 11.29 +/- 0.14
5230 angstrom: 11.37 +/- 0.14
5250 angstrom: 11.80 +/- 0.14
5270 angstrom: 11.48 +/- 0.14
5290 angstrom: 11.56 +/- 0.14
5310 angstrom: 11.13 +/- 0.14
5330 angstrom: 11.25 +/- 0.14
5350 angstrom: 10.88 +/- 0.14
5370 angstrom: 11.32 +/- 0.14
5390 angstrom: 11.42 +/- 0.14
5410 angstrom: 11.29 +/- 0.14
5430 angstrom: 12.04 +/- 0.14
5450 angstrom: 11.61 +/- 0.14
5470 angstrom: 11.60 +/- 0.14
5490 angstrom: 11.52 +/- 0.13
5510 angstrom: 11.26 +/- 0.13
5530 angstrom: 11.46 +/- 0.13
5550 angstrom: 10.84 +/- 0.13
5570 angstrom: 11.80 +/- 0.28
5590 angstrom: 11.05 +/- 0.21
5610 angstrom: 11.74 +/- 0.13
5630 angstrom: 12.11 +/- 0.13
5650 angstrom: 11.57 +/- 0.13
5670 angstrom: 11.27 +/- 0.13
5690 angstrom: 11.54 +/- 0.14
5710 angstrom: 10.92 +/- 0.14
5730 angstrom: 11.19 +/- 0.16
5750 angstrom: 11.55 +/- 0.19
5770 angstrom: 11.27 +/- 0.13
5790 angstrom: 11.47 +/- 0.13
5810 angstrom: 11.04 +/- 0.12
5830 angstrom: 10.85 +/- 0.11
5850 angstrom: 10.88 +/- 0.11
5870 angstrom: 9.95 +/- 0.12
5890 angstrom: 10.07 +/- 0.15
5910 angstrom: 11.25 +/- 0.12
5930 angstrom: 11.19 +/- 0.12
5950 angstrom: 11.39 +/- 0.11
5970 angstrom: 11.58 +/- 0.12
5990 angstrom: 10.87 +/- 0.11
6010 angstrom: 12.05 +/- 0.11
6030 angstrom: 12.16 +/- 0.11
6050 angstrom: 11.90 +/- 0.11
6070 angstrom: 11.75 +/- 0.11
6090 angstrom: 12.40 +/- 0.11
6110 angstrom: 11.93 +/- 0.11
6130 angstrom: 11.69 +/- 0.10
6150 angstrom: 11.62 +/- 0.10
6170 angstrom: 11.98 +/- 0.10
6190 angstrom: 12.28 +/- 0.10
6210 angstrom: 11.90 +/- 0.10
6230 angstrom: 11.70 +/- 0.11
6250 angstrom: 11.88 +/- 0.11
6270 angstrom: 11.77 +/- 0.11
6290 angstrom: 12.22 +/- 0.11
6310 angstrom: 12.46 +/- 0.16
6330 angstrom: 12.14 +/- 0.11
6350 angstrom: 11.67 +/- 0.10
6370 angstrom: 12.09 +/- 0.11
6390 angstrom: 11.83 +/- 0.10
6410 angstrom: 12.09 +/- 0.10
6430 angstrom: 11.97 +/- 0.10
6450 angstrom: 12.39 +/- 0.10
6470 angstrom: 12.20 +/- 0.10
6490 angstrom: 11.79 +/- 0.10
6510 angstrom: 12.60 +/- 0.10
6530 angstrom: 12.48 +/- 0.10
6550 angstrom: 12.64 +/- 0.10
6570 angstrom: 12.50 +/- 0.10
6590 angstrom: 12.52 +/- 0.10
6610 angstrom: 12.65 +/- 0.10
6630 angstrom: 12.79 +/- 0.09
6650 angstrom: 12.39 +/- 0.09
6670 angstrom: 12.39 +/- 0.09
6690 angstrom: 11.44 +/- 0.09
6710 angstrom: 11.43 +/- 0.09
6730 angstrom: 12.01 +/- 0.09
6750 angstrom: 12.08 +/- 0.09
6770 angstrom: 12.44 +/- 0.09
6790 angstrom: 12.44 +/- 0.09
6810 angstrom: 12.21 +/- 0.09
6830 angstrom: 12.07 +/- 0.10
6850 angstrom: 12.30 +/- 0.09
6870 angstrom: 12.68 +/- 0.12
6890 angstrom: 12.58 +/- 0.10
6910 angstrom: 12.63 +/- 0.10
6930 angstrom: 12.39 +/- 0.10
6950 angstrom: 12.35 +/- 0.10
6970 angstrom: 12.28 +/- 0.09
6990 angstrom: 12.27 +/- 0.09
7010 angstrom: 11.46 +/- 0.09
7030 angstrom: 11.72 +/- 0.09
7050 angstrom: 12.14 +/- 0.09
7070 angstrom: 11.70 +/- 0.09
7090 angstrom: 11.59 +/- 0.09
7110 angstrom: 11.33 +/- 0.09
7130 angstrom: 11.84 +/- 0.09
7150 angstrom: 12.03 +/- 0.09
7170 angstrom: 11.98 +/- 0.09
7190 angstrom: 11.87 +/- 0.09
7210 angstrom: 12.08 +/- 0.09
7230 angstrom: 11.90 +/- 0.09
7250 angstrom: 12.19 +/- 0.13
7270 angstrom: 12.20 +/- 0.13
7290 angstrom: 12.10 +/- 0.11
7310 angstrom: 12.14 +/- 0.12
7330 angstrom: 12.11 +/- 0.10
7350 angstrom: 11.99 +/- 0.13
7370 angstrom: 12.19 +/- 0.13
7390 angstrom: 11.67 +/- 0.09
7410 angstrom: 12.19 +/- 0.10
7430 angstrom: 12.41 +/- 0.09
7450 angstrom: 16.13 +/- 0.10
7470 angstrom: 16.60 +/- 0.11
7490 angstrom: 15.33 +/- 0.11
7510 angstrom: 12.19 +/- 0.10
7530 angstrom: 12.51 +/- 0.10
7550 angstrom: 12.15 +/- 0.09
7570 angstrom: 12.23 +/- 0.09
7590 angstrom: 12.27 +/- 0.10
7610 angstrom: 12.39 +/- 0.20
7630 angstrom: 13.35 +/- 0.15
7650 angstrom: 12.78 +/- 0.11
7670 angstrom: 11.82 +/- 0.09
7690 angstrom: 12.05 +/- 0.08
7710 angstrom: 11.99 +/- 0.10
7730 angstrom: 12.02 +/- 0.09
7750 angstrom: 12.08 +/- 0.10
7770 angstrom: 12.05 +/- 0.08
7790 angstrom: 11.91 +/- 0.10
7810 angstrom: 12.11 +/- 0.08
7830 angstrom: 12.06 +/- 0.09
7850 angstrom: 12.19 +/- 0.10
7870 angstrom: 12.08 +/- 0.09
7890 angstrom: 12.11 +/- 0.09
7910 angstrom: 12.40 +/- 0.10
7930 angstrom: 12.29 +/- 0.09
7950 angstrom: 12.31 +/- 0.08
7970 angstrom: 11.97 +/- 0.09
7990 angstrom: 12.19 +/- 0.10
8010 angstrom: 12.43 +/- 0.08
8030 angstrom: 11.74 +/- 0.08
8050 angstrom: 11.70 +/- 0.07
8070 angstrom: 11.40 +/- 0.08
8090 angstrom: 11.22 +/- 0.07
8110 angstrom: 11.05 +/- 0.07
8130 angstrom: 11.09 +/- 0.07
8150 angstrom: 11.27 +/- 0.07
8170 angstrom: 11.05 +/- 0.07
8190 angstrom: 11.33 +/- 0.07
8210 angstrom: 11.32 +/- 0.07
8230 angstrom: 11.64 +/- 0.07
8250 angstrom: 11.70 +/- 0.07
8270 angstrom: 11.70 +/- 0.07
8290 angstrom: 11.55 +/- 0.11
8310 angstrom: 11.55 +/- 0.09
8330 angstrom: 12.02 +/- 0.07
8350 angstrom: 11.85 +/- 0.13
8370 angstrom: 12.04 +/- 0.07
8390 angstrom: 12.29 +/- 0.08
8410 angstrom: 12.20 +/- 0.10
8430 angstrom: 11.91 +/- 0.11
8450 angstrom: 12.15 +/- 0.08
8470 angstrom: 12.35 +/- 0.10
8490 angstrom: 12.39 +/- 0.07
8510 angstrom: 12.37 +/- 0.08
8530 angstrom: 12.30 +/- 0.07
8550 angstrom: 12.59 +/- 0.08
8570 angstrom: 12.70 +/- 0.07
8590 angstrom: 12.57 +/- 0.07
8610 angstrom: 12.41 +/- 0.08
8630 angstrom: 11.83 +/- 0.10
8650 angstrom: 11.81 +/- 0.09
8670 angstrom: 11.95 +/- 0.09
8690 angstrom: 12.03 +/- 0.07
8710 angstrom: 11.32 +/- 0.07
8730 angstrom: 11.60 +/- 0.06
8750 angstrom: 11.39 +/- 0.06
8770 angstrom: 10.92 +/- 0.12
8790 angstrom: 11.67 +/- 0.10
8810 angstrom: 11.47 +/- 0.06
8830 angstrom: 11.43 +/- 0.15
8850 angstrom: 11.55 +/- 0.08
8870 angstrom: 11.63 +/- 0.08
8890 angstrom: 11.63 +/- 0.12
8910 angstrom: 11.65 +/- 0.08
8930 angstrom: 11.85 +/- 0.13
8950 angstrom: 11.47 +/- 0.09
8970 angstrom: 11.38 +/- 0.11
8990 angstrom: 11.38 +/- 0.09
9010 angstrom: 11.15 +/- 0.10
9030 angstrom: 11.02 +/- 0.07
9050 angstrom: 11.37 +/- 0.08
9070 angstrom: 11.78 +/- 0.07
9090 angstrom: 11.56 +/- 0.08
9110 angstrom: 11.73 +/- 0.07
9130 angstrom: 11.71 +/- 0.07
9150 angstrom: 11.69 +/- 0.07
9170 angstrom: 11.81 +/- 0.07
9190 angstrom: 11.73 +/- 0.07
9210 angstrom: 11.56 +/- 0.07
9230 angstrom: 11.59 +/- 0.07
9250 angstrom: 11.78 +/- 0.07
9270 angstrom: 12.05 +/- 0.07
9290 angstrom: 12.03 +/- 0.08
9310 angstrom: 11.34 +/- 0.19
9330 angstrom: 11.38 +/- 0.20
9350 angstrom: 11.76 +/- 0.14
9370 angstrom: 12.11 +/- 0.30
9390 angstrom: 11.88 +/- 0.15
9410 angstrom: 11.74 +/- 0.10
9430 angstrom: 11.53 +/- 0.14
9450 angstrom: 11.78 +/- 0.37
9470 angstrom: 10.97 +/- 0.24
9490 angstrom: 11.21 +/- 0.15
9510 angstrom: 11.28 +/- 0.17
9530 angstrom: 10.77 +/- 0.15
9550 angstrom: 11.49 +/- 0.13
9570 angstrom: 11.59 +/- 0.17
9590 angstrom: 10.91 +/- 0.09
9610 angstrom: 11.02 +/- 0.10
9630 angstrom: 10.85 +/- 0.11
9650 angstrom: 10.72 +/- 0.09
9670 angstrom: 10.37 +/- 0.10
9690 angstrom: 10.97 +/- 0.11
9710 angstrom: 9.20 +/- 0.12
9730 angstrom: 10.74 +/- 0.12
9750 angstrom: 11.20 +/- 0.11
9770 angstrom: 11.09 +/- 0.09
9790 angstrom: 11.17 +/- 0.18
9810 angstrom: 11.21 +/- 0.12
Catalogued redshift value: 0.14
